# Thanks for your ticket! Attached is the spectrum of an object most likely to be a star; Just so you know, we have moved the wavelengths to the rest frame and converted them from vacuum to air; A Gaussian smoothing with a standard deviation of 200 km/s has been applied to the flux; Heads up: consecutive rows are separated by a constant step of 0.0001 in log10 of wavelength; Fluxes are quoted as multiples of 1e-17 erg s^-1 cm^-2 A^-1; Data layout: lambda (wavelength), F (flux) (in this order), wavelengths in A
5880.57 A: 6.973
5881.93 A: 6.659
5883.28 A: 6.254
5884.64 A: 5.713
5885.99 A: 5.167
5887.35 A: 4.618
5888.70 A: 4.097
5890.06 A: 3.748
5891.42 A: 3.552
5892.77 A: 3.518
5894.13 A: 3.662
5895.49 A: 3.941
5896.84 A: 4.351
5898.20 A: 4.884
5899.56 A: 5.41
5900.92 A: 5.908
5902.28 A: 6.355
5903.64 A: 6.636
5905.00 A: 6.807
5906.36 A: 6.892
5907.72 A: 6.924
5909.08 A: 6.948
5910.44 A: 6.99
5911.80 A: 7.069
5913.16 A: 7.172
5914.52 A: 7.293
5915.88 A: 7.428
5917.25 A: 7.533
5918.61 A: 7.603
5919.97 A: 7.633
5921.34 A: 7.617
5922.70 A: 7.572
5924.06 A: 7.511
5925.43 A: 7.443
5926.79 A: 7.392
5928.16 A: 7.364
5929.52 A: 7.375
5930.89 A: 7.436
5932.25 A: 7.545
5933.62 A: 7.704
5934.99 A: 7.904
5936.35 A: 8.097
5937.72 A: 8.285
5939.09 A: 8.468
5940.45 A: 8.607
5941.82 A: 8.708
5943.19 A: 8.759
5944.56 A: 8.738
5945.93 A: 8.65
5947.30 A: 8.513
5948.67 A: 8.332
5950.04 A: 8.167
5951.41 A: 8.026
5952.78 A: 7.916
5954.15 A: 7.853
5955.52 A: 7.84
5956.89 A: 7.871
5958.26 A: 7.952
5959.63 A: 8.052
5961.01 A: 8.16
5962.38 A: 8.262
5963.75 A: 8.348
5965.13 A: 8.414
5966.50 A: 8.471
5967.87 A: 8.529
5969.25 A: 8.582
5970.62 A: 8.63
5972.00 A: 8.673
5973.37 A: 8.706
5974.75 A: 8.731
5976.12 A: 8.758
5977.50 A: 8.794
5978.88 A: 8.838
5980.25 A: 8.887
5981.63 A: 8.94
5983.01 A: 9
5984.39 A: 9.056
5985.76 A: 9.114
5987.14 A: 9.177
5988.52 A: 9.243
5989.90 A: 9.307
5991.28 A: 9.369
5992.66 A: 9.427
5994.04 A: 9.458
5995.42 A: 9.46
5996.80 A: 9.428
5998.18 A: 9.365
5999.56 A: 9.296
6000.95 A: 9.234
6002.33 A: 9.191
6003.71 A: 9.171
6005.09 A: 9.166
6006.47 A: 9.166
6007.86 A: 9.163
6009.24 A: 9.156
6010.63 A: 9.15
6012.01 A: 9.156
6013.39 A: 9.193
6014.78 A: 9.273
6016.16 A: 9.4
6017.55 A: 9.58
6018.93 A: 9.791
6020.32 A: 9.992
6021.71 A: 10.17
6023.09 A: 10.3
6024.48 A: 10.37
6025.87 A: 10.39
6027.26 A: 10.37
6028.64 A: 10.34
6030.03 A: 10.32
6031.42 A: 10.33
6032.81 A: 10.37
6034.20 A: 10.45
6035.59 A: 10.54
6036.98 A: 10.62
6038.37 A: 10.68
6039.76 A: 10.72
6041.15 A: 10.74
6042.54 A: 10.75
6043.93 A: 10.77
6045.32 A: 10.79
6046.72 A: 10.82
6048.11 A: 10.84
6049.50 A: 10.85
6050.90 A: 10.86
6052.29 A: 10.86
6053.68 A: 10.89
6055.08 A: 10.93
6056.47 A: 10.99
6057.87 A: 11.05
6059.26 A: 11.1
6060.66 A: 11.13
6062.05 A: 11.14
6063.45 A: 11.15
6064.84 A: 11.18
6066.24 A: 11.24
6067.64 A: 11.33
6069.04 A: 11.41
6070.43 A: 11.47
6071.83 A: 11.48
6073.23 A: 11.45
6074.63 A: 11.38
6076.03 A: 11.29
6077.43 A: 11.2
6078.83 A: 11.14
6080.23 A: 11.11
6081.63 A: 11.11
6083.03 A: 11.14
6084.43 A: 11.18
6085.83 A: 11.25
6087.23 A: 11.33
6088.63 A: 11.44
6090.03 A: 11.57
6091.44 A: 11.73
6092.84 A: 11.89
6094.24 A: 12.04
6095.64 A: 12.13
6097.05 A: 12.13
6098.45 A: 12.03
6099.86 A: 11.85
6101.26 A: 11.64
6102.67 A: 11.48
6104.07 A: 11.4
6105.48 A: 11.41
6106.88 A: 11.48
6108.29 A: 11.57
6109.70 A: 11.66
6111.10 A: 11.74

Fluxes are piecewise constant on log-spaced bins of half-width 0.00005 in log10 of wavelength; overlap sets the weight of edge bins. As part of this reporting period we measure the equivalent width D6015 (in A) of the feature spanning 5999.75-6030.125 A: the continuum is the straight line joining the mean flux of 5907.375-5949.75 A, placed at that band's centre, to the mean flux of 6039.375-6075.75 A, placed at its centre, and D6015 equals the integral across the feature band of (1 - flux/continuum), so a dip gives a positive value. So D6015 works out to 1.1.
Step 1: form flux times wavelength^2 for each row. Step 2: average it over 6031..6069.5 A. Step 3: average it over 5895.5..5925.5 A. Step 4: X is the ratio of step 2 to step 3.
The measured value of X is 1.69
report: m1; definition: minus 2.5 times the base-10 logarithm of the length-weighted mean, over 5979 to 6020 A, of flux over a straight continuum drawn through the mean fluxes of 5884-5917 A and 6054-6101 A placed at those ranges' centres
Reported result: -0.05 mag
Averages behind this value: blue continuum 5.65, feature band 9.25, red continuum 11.4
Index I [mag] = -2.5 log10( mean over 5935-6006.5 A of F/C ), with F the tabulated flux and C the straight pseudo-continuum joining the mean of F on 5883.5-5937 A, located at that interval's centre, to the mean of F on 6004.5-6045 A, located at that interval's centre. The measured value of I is -0.05 mag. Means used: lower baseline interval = 6.38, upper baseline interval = 10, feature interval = 8.71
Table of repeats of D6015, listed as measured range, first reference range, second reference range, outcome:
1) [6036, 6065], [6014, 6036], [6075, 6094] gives -0.66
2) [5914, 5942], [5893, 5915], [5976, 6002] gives -3.32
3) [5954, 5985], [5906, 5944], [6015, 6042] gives 0.94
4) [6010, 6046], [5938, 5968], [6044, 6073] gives 0.35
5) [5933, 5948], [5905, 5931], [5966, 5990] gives -0.98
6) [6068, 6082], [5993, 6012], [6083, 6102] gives -0.12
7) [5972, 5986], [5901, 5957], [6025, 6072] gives 0.20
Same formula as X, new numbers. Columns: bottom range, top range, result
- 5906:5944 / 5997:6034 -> 1.31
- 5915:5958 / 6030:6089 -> 1.45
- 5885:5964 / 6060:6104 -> 1.71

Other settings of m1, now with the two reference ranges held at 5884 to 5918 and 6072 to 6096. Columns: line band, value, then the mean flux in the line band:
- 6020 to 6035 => -0.07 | 10.3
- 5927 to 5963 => -0.15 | 8.09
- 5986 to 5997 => -0.10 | 9.34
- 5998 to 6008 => -0.04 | 9.21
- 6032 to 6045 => -0.07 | 10.6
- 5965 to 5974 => -0.10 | 8.59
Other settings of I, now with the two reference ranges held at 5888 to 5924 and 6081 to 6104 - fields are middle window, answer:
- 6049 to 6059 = -0.05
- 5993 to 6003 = -0.06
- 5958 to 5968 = -0.07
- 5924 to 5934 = -0.11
